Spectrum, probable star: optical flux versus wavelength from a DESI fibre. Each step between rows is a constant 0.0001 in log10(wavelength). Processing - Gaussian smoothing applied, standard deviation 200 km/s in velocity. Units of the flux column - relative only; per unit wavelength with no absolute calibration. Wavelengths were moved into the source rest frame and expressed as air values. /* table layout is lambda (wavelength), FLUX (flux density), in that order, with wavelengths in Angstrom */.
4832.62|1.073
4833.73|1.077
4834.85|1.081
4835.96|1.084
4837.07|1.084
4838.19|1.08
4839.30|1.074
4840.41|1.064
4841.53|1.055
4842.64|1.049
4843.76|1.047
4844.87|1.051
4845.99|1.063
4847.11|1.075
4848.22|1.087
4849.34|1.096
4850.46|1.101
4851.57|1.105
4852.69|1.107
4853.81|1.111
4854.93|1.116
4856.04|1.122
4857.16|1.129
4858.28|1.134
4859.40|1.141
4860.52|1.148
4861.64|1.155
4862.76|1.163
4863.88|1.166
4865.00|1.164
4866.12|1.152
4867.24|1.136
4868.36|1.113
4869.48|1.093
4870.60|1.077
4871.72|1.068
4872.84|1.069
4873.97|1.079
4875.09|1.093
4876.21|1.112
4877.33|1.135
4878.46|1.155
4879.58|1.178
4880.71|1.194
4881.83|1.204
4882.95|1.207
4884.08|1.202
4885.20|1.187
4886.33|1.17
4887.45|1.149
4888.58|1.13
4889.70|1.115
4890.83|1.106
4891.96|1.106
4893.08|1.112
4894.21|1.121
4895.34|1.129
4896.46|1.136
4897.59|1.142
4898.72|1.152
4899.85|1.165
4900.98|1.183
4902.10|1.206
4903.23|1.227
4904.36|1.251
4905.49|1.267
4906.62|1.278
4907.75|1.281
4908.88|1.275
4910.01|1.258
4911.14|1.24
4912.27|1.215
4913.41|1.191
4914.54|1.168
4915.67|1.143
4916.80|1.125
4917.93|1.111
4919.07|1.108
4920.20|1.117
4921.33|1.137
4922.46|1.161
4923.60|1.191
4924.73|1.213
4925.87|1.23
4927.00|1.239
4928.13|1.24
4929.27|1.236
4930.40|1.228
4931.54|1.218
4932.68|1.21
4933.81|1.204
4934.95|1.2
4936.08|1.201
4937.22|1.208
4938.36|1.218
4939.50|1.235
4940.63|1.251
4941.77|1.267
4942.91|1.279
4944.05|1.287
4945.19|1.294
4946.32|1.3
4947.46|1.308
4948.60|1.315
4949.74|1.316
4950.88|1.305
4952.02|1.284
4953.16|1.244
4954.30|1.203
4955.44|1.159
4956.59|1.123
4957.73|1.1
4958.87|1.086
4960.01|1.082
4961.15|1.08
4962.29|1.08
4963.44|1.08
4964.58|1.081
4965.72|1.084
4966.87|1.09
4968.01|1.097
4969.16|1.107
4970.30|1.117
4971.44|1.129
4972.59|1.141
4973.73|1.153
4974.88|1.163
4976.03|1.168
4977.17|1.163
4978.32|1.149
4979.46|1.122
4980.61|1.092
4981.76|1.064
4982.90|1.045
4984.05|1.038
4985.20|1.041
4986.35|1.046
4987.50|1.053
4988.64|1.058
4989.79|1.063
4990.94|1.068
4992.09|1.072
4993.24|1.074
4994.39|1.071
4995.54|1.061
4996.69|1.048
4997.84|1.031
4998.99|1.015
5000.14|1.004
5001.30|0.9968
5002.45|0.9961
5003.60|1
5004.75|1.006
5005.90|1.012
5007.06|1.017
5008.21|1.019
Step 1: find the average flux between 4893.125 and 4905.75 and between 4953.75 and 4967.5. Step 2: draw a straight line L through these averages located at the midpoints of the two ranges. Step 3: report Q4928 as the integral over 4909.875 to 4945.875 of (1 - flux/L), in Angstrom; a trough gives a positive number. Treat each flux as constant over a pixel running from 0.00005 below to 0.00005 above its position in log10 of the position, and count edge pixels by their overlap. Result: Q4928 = -2.1 Angstrom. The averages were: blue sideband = 1.17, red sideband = 1.1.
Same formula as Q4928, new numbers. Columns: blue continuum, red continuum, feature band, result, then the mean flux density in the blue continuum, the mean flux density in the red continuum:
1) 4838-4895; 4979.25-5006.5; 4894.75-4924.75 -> -2.6 Angstrom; 1.12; 1.04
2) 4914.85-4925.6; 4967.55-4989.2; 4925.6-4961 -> -3.0 Angstrom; 1.15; 1.1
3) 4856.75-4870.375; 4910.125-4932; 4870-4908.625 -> 0.0 Angstrom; 1.14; 1.19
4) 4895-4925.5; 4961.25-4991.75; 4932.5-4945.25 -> -1.0 Angstrom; 1.19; 1.1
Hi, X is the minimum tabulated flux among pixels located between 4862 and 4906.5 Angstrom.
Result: 1.068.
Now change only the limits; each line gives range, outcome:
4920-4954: 1.117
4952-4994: 1.038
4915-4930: 1.108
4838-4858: 1.047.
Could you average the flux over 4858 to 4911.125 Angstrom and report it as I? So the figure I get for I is 1.16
